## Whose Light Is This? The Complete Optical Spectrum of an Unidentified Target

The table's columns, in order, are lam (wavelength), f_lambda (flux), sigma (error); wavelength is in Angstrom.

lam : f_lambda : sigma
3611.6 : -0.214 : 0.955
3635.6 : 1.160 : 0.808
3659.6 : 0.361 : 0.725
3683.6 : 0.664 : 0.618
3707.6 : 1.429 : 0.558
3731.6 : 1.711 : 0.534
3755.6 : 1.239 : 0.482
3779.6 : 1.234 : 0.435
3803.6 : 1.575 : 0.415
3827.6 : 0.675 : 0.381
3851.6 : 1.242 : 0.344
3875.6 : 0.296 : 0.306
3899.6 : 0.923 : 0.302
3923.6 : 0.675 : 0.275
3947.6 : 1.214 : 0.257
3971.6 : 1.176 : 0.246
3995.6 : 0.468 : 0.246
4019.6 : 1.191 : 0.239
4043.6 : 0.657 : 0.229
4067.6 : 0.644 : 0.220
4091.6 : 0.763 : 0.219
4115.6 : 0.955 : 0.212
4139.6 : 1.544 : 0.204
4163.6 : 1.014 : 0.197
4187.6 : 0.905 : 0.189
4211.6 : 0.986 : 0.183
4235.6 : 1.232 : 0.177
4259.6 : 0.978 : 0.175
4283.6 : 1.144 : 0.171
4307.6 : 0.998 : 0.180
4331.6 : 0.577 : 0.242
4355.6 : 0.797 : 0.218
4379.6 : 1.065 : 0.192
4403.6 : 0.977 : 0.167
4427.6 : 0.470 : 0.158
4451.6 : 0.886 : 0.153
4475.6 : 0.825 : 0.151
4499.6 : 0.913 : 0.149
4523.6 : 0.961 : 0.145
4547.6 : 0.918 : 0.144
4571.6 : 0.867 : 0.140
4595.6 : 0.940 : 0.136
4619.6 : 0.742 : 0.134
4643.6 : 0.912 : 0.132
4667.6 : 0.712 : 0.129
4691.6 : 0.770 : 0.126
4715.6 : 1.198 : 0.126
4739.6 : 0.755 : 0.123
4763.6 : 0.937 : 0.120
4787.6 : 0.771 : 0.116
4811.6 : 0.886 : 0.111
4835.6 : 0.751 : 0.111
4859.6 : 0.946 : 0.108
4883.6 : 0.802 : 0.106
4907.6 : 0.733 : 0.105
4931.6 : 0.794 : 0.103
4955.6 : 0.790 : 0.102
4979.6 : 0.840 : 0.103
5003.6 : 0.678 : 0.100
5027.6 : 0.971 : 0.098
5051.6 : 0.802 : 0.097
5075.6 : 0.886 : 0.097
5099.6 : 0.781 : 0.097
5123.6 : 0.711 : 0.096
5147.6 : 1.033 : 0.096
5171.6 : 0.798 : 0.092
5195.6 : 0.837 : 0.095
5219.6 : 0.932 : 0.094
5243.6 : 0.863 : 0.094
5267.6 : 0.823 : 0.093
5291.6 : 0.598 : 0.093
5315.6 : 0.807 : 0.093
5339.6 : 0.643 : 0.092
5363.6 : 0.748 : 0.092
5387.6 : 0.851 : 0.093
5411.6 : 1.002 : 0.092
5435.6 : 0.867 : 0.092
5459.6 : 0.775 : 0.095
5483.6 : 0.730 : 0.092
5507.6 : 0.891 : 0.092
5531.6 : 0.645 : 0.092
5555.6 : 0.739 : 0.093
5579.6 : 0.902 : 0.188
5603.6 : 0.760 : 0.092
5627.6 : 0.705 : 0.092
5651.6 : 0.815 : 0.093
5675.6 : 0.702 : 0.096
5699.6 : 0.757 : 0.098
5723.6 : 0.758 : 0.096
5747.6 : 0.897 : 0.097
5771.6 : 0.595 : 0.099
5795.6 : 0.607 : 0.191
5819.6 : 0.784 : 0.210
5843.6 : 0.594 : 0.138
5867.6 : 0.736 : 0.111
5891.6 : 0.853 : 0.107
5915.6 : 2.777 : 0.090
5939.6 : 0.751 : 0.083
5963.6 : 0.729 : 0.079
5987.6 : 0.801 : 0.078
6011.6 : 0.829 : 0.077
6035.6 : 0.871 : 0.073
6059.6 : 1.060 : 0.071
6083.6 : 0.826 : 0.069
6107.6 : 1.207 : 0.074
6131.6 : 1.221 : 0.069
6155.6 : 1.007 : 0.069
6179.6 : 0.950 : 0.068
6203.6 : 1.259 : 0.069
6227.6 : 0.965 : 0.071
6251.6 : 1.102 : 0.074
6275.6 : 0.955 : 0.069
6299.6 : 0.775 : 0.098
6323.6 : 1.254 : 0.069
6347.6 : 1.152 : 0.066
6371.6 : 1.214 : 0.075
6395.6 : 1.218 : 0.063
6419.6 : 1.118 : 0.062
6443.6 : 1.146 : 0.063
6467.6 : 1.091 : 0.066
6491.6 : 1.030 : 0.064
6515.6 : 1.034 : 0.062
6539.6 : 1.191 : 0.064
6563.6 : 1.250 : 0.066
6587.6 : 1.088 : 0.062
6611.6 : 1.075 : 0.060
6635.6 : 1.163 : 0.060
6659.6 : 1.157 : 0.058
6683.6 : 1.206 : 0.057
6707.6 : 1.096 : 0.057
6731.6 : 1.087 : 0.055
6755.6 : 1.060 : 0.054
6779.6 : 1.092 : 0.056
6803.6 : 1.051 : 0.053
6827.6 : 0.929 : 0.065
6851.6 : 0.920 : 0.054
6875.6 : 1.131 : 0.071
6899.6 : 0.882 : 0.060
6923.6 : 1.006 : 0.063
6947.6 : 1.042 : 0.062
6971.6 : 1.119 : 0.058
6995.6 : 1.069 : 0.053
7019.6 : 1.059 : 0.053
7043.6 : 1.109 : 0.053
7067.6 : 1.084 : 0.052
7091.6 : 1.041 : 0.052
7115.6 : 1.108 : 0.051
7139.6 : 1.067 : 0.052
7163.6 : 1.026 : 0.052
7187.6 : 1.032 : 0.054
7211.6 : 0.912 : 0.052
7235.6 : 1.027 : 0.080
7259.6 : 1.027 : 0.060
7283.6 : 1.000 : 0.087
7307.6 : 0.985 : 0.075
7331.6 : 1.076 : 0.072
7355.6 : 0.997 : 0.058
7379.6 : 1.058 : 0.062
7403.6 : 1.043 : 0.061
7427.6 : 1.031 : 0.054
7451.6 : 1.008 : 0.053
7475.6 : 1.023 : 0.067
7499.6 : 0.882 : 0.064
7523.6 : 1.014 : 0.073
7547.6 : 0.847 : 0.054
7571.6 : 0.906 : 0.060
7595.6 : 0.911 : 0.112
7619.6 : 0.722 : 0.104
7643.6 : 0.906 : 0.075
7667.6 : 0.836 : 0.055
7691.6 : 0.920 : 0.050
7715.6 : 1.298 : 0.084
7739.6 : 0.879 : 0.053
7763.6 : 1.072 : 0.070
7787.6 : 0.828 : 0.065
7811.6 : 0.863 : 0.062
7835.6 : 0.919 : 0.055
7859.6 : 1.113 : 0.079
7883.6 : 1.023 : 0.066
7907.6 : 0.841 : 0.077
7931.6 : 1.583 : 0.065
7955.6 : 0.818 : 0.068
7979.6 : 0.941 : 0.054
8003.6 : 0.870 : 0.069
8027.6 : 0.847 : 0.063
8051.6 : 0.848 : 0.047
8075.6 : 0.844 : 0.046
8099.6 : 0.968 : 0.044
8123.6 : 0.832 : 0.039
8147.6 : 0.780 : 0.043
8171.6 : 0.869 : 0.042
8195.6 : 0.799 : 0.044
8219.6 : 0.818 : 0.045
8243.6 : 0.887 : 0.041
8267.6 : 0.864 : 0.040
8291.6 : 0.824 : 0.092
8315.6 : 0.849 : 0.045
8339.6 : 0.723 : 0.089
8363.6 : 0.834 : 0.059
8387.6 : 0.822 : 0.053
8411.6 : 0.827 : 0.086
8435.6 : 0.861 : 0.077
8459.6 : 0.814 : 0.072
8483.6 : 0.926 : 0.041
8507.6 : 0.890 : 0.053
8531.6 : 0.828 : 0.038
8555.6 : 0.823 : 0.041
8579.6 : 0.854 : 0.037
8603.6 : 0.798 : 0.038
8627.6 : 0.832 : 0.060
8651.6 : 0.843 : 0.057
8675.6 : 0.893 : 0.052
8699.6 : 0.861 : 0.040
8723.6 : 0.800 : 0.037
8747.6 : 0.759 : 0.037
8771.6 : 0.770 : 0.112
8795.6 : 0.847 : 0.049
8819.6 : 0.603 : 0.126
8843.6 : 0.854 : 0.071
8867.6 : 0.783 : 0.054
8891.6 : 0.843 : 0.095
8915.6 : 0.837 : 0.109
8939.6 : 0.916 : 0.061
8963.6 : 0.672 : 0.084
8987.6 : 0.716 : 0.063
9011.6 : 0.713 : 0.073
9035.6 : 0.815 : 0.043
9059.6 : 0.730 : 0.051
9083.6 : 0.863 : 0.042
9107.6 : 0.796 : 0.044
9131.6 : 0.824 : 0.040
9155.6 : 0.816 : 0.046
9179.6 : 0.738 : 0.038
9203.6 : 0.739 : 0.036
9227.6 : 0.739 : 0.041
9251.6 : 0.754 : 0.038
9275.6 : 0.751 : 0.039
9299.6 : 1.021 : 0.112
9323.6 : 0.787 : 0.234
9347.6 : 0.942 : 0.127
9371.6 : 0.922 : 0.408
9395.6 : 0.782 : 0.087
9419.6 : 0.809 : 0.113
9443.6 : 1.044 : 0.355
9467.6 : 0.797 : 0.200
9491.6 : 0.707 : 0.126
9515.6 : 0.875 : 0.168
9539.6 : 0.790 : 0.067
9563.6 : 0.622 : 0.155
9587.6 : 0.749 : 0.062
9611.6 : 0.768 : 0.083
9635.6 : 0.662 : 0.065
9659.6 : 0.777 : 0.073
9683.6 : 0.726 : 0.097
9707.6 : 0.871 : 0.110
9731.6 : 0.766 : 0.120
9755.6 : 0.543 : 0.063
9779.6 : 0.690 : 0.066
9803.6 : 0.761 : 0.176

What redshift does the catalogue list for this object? 0.585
